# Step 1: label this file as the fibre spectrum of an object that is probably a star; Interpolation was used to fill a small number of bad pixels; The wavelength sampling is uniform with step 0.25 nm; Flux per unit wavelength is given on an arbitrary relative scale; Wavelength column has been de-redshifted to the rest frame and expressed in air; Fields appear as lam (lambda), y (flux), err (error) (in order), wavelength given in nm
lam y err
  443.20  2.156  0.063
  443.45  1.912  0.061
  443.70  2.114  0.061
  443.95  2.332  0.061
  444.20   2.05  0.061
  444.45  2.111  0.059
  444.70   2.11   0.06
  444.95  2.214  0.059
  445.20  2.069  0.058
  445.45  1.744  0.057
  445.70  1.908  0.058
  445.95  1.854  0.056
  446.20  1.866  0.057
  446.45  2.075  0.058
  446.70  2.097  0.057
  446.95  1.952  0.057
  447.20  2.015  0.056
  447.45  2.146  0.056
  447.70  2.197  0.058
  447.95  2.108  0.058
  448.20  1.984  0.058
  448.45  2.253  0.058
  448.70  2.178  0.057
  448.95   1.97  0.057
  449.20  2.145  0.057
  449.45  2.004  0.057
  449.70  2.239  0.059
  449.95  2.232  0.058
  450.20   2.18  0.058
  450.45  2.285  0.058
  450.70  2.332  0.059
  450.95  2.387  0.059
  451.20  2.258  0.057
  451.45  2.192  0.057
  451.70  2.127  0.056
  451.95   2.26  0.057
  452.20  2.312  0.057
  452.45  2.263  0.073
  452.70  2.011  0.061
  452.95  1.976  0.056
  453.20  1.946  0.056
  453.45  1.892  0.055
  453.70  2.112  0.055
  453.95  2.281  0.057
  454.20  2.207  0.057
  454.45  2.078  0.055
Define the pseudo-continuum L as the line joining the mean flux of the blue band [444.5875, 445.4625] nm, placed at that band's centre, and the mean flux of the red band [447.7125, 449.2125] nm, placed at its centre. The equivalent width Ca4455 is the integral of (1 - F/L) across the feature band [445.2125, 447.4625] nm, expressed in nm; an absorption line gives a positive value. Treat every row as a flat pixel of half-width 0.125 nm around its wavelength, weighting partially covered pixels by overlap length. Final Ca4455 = 0.14 nm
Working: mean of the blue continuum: 2.07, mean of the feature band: 1.96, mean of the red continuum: 2.11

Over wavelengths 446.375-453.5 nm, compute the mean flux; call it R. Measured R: 2.14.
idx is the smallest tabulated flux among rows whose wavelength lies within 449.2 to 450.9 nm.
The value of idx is 2.004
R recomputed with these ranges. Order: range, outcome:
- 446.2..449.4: 2.08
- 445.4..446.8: 1.93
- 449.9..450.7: 2.25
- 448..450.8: 2.16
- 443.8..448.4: 2.05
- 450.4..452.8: 2.24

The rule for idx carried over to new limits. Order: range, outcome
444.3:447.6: 1.744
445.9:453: 1.854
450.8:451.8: 2.127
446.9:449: 1.952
